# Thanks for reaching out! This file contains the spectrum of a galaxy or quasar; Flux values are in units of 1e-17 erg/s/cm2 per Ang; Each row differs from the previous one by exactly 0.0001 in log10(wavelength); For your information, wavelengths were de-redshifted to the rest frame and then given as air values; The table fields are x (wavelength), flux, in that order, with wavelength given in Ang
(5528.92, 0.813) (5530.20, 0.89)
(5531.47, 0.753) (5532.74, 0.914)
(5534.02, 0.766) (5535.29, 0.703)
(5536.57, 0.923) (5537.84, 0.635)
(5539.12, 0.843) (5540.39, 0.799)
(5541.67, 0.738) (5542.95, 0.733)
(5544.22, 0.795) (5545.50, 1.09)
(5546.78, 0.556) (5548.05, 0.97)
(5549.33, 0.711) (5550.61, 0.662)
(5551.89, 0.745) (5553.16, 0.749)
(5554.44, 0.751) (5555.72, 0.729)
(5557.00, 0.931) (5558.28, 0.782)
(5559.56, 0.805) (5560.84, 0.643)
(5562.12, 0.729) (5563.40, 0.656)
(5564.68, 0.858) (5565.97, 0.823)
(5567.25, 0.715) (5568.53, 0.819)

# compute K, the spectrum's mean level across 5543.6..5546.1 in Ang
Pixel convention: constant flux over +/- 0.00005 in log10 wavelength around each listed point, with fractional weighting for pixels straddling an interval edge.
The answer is 0.94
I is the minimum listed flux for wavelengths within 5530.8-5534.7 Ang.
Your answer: 0.753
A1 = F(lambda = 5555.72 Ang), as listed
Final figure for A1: 0.729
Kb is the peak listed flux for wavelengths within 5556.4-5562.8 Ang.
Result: 0.931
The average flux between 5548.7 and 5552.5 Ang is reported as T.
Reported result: 0.705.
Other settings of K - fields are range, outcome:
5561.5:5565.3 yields 0.748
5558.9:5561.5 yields 0.725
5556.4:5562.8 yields 0.776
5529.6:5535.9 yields 0.806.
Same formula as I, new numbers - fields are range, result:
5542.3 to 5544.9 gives 0.733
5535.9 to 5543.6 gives 0.635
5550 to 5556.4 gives 0.662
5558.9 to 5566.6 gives 0.643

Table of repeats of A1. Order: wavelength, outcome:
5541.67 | 0.738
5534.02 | 0.766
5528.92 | 0.813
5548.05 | 0.97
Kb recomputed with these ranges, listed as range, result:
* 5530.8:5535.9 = 0.914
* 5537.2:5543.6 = 0.843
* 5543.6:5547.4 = 1.09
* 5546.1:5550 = 0.97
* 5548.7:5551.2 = 0.711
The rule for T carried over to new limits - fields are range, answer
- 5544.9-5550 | 0.829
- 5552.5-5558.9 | 0.789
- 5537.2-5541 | 0.76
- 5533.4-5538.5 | 0.757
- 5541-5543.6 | 0.736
